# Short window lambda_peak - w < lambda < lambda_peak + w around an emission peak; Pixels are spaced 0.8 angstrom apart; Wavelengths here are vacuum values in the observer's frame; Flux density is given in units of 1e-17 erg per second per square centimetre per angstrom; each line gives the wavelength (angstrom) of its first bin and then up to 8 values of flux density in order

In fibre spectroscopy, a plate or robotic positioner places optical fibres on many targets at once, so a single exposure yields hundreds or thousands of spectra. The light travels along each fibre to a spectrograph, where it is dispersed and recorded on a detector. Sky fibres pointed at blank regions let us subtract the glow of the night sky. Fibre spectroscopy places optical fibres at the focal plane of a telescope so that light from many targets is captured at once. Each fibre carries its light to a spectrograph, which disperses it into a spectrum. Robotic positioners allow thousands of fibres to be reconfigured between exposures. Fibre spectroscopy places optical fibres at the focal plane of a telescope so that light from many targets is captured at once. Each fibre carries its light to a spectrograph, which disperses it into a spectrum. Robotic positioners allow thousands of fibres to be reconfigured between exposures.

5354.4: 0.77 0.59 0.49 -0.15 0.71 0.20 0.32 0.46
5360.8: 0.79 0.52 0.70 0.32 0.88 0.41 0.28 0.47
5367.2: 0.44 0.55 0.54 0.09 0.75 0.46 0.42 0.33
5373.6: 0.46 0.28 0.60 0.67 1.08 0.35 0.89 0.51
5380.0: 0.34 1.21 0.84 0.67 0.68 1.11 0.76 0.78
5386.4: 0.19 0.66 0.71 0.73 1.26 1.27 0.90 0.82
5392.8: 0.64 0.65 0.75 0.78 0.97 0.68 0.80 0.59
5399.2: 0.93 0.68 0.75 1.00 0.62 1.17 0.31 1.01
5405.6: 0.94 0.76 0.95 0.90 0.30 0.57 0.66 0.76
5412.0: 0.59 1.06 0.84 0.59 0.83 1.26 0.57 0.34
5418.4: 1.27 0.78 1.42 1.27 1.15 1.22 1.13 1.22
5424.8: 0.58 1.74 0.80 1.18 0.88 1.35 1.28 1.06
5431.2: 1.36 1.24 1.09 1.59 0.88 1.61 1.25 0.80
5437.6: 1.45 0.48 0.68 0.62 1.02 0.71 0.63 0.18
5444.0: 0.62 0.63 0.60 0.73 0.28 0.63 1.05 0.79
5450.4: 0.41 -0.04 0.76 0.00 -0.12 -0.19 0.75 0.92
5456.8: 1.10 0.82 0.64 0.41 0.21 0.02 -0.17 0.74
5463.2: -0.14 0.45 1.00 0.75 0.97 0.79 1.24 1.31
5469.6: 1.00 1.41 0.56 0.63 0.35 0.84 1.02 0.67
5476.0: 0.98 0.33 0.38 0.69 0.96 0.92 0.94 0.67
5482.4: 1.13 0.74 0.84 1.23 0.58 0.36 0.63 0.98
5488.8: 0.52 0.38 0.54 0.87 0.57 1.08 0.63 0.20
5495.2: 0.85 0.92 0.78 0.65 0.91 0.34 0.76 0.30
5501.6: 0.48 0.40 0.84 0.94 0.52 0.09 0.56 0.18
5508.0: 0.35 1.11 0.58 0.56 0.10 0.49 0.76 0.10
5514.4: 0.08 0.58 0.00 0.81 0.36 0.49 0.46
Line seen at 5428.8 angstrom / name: C IV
